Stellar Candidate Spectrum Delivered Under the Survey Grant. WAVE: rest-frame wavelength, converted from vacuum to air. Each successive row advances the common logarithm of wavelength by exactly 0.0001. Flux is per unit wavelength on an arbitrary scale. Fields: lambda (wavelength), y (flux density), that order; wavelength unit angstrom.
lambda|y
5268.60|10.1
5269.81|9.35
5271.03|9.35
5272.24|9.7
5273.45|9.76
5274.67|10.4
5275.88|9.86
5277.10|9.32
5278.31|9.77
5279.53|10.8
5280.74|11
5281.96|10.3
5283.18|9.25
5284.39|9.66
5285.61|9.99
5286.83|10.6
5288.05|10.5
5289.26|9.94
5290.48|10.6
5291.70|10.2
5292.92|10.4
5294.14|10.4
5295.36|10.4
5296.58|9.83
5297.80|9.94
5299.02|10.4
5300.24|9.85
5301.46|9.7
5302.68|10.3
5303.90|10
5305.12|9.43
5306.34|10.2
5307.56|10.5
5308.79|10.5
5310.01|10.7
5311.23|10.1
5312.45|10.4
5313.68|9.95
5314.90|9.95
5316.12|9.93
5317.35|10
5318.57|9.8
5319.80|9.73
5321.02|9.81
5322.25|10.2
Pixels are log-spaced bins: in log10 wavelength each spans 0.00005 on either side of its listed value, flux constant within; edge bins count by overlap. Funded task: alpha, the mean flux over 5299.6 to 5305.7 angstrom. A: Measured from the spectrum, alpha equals 9.87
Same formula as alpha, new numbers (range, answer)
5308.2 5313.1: 10.4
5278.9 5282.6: 10.7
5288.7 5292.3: 10.2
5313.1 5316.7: 9.96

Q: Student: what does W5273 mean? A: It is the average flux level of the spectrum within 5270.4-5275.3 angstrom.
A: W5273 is 9.8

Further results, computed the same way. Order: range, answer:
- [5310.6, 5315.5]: 10.1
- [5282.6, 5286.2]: 9.64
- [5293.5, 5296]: 10.4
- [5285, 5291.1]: 10.3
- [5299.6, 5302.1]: 9.8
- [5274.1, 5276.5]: 10.1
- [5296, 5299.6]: 10.1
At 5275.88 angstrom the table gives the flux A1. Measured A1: 9.86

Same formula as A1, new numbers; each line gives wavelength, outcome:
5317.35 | 10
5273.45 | 9.76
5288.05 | 10.5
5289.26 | 9.94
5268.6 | 10.1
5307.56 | 10.5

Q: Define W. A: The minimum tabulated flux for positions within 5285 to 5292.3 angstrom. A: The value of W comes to 9.94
